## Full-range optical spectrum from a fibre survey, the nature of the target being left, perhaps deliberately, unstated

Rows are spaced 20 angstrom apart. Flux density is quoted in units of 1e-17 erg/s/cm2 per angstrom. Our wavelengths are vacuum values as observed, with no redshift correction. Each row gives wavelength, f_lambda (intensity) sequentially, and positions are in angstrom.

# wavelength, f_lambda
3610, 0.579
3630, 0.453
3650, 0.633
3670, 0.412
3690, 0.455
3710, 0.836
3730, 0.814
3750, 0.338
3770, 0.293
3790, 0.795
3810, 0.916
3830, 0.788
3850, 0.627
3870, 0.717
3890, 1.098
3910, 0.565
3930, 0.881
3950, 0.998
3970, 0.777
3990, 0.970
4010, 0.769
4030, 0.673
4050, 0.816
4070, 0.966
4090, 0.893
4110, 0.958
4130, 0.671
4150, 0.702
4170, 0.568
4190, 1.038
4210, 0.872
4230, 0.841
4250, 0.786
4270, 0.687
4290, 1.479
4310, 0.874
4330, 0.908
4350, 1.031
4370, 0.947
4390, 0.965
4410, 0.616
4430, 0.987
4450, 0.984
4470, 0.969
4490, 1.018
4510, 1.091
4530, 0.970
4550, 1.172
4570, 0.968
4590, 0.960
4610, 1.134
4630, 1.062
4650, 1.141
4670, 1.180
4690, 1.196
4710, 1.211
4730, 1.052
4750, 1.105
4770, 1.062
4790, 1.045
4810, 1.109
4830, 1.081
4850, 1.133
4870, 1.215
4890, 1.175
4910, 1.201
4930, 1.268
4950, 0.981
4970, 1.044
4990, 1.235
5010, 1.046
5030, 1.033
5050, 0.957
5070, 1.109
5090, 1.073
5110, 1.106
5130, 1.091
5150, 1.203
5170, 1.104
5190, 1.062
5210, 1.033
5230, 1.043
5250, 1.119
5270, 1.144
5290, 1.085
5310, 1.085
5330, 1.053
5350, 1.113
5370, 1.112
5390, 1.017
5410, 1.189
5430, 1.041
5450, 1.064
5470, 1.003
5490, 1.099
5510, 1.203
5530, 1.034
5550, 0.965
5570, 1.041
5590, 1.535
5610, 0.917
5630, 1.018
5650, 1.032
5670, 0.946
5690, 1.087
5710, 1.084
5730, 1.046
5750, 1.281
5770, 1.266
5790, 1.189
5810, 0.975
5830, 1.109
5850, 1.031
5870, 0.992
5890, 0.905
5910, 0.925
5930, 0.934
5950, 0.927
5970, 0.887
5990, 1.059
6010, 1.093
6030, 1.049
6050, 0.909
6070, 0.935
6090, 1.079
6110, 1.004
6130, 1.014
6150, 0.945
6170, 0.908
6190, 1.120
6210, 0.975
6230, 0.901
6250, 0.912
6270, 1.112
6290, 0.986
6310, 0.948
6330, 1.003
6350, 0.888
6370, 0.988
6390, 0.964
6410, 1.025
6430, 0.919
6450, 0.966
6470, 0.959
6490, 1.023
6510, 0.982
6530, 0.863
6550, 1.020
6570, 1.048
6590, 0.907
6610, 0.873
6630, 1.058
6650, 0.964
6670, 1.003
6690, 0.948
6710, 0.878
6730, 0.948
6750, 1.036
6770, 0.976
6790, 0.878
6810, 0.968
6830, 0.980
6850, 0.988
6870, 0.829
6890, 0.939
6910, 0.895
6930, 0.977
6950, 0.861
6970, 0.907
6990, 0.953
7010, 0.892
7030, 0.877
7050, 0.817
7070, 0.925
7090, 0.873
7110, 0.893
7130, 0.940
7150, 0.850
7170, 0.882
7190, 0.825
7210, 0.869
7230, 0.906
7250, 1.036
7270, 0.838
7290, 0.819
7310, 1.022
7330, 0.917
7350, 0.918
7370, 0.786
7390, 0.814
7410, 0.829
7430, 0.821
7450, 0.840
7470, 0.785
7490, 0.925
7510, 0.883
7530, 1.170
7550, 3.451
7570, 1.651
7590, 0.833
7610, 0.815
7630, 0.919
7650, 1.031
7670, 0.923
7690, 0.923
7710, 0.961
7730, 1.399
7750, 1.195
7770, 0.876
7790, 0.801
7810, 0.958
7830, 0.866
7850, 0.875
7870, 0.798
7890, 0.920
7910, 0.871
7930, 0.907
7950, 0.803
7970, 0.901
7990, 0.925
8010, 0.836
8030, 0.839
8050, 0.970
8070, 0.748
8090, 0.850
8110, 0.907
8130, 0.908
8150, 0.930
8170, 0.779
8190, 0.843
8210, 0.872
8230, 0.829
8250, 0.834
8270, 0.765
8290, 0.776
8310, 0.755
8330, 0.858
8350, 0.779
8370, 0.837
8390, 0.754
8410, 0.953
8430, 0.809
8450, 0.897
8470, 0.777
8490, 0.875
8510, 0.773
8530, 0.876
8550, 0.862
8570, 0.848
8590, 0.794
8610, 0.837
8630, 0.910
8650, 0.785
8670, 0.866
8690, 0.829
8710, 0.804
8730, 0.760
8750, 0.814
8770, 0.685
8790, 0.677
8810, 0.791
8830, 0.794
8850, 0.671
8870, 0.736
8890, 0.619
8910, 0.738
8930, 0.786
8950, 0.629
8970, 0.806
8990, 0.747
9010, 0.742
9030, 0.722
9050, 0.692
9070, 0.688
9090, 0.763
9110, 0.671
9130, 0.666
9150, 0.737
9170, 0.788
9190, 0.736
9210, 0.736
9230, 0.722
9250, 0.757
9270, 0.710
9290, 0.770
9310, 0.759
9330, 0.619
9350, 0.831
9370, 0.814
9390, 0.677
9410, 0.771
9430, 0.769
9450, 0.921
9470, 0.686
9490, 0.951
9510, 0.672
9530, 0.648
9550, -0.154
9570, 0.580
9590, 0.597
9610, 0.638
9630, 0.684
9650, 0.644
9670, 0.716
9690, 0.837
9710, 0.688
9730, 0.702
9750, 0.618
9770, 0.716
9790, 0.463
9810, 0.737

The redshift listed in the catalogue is 0.15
